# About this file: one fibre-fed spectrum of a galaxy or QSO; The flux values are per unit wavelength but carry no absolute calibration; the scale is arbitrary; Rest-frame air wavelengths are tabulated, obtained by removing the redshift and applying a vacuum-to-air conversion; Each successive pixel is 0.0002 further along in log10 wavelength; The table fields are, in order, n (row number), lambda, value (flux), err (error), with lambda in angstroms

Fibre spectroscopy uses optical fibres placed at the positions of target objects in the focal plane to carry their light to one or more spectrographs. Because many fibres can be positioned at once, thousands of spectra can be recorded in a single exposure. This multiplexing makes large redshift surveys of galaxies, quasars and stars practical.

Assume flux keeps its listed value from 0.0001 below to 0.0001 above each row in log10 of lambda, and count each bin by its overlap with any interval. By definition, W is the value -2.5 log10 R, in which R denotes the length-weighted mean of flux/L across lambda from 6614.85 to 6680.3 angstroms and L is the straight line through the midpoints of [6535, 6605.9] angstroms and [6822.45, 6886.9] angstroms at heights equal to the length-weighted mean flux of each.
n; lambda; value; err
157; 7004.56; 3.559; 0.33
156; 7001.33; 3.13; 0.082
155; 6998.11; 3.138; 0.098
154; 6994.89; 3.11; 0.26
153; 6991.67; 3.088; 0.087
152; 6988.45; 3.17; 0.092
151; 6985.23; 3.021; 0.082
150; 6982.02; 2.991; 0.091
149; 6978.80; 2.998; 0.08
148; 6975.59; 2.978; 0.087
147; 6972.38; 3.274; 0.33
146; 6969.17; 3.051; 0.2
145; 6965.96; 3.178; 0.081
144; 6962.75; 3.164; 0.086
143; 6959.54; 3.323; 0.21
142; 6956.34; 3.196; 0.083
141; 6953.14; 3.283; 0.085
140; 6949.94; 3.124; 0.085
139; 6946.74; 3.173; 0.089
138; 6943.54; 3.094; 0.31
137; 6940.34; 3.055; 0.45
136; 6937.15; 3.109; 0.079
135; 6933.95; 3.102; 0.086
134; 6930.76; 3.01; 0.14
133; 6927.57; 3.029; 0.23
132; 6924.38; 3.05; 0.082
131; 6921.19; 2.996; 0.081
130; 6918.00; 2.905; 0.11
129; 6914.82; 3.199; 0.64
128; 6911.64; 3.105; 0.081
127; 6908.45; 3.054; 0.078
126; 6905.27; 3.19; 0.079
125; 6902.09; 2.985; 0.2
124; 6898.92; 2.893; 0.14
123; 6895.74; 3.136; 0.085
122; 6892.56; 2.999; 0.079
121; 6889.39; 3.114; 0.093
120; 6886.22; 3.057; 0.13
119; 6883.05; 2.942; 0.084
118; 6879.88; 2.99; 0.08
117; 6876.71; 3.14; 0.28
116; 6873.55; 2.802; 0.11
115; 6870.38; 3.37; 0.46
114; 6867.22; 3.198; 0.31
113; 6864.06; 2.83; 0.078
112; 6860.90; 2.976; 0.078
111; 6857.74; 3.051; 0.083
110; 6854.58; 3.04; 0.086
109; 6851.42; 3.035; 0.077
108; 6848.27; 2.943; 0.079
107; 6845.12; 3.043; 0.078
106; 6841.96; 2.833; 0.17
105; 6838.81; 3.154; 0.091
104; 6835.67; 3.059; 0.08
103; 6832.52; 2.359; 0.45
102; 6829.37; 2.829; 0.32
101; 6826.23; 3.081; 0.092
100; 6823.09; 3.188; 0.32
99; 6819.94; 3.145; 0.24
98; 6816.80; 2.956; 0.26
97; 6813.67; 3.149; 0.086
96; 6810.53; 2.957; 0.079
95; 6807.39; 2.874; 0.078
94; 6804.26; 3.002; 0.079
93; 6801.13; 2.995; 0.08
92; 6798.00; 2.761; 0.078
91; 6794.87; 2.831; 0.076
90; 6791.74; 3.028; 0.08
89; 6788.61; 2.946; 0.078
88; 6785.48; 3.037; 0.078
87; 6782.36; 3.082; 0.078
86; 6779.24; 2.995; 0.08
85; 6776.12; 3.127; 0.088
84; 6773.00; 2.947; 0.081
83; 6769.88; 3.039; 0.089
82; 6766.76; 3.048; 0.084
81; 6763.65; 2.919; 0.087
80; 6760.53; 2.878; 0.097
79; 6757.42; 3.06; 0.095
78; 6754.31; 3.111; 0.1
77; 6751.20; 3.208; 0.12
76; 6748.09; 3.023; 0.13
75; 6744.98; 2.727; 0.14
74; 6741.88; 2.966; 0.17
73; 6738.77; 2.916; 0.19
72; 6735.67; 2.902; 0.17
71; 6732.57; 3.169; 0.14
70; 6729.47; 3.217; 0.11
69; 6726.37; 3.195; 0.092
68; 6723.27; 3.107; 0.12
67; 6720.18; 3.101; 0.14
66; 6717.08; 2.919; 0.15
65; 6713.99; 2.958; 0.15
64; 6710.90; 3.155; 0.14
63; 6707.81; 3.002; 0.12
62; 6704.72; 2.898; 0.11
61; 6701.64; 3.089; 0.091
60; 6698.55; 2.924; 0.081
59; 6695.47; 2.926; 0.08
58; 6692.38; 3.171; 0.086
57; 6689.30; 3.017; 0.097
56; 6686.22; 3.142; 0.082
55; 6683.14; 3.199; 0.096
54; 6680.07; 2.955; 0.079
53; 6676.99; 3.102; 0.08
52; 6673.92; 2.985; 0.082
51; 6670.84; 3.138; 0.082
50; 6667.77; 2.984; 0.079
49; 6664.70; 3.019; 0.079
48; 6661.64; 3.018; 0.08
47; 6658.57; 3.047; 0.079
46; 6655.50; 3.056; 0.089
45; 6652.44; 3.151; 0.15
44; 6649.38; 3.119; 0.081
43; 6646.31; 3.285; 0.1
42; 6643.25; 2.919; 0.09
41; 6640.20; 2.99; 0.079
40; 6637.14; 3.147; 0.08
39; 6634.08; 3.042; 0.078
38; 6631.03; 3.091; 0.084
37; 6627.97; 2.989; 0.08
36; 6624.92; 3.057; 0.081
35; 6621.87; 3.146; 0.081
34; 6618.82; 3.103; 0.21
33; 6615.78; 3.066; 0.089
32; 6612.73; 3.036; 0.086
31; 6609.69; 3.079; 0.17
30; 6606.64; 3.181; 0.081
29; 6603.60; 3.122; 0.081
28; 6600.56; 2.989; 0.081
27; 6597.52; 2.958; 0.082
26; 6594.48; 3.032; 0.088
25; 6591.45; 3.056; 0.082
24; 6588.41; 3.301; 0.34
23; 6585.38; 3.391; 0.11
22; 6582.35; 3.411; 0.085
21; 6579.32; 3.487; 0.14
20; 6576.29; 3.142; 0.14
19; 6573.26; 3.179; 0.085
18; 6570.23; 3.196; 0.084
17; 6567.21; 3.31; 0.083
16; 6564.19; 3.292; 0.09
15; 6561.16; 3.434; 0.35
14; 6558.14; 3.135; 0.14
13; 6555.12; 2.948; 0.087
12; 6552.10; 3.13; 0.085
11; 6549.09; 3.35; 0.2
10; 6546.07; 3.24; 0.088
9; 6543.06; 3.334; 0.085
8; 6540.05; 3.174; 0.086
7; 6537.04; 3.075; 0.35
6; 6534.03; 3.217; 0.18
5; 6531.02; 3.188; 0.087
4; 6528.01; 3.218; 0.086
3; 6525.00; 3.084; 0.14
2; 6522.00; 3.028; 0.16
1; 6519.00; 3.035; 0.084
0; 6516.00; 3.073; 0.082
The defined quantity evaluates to 0.03 mag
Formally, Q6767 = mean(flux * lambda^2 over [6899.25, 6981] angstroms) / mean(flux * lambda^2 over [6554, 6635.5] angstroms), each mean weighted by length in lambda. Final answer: 1.1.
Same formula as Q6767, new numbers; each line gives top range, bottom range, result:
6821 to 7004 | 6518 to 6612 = 1.07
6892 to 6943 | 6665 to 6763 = 1.07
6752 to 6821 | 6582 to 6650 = 1.02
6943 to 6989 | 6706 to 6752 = 1.11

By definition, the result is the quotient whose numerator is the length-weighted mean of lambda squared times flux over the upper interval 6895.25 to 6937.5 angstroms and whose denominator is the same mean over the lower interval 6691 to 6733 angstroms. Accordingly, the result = 1.1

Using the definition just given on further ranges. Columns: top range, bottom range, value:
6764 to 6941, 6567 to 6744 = 1.04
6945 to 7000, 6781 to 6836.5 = 1.11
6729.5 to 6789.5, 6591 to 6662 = 1.02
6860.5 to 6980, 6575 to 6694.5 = 1.08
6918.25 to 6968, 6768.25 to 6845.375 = 1.09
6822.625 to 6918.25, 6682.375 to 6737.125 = 1.03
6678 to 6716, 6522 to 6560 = 1.00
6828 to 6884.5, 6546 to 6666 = 1.02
